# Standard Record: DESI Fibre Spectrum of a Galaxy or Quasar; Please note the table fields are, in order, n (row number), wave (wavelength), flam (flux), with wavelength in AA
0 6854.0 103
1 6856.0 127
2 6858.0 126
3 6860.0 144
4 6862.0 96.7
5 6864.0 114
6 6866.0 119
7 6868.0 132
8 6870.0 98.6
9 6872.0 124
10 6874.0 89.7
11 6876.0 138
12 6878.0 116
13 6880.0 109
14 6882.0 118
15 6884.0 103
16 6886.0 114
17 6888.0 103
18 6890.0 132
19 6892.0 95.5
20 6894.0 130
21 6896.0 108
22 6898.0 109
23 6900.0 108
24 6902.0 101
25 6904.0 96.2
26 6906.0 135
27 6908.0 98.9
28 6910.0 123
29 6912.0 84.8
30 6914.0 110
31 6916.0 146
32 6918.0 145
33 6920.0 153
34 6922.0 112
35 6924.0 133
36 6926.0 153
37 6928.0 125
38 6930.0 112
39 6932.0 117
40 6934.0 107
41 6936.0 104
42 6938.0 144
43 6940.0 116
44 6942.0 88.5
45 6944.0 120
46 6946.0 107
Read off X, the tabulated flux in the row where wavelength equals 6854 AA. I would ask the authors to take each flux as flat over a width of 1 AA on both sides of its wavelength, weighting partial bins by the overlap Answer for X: 103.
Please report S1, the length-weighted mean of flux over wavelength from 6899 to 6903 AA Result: 104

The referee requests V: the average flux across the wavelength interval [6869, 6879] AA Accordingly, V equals 113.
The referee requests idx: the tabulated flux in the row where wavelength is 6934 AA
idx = 107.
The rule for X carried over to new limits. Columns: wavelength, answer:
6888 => 103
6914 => 110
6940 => 116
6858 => 126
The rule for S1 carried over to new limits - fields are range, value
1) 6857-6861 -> 135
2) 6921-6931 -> 127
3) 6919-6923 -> 132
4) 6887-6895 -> 115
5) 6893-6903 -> 111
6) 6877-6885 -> 112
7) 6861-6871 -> 112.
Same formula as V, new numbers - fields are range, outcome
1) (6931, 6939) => 118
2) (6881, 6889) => 110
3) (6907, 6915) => 104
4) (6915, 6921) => 148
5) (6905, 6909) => 117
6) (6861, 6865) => 105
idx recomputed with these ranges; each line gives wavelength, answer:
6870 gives 98.6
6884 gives 103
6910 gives 123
